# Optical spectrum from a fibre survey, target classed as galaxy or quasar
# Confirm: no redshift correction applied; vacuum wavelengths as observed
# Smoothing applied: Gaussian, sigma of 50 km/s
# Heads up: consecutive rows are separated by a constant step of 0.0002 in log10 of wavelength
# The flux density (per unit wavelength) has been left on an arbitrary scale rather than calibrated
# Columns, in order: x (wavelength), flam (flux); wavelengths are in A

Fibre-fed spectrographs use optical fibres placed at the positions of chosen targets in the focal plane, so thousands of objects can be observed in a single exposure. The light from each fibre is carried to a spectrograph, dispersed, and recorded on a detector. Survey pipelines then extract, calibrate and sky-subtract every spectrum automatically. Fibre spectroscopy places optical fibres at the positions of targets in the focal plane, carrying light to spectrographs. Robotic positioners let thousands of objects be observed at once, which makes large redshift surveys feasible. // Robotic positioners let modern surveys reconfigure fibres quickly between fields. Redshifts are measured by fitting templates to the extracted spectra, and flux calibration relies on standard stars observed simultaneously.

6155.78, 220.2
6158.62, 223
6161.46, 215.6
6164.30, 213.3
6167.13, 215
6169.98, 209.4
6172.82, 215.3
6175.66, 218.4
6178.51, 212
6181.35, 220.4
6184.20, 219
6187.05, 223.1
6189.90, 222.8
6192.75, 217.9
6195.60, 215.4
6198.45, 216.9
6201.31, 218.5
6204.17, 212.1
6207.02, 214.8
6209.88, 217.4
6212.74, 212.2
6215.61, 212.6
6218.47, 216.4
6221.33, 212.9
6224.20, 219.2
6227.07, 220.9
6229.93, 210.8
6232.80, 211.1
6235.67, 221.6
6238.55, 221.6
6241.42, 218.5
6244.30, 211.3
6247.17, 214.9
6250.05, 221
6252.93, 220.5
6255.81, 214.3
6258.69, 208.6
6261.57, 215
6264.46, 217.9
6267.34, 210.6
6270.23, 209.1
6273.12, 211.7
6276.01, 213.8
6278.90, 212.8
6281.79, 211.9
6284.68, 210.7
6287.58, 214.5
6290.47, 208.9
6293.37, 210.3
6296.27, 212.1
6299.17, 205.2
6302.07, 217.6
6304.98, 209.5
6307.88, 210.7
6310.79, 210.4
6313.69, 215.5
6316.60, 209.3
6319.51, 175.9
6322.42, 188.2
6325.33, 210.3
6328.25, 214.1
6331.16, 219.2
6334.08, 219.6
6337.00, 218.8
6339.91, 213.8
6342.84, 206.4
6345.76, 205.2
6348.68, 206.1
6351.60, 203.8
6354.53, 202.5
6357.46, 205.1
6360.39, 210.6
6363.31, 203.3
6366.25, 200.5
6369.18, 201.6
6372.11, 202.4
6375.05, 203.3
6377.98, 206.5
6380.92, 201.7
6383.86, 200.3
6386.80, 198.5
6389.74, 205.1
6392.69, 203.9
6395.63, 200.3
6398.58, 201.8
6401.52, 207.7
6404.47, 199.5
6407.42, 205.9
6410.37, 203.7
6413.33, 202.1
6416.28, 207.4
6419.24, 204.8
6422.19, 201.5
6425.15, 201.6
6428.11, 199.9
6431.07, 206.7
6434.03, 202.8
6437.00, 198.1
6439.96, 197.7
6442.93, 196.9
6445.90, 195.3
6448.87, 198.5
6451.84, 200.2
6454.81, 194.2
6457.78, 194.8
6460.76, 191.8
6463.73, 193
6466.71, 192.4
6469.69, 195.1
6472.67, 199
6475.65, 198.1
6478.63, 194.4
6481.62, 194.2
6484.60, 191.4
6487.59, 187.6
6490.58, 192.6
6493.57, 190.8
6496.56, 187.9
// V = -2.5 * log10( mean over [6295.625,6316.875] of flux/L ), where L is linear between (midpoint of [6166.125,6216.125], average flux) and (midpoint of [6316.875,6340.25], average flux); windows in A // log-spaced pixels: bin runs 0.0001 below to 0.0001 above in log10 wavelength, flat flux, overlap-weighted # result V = -0.01 mag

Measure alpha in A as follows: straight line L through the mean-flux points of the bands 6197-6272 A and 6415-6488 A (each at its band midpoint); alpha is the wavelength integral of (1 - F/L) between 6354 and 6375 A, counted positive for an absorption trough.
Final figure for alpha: 0.1 A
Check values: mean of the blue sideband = 215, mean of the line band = 204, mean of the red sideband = 198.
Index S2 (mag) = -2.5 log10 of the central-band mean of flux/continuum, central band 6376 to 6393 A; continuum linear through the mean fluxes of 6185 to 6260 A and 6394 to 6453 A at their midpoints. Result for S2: 0.010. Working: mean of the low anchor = 216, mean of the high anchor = 202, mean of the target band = 203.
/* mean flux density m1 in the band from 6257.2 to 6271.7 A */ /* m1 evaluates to 212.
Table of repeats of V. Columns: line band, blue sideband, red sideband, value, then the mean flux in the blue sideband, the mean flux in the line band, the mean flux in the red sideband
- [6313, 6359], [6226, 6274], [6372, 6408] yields 0.00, 215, 207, 203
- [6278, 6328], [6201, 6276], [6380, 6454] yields 0.01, 215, 208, 202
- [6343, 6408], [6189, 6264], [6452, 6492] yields 0.00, 216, 203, 194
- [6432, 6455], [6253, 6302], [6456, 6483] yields -0.01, 212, 198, 195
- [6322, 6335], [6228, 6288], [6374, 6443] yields -0.01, 214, 212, 203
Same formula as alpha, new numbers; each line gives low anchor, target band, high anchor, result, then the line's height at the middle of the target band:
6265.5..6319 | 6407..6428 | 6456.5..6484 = -0.4 A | 199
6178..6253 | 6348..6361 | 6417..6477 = 0.0 A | 206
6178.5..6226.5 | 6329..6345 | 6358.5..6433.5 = -0.6 A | 207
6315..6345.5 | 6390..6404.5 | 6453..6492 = -0.2 A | 201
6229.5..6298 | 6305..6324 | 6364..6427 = 0.7 A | 210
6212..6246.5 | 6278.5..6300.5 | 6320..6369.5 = 0.1 A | 211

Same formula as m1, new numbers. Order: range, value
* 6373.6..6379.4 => 205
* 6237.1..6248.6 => 217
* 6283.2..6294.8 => 211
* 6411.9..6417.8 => 205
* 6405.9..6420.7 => 205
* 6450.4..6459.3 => 196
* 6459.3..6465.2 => 193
